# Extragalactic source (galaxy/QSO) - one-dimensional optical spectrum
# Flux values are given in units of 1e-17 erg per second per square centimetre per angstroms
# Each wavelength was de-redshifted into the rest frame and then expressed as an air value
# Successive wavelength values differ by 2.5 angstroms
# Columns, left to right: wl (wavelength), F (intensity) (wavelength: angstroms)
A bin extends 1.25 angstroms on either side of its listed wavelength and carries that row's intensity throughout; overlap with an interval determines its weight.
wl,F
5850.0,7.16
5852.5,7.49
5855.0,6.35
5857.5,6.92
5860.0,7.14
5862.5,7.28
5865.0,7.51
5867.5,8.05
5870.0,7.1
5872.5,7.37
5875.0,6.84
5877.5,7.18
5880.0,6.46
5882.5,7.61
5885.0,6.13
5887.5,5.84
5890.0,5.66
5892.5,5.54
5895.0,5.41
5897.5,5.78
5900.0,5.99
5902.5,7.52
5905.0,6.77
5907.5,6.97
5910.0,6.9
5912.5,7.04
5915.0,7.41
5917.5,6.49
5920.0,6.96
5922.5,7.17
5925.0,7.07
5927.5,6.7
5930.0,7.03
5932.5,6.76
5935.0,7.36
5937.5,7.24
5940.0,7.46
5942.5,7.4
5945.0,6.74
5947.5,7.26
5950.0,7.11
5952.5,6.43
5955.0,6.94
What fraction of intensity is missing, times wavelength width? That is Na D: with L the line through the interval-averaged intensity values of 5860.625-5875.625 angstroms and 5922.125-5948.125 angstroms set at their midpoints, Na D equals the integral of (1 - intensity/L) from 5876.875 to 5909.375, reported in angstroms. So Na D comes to 4.0 angstroms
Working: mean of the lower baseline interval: 7.37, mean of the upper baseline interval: 7.1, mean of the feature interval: 6.37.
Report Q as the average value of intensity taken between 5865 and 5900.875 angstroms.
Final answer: 6.54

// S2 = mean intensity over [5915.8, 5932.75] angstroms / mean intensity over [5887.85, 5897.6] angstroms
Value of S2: 1.2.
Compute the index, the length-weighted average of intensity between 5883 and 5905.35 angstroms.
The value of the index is 6.09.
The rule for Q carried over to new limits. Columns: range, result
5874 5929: 6.61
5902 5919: 6.99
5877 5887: 6.74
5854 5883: 7.15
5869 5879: 7.11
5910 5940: 7.03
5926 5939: 7.03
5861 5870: 7.53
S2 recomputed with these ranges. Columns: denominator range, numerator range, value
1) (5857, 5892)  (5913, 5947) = 1.02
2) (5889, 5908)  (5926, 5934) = 1.11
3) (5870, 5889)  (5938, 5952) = 1.06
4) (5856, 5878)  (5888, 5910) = 0.86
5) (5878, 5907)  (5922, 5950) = 1.13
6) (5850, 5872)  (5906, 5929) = 0.96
